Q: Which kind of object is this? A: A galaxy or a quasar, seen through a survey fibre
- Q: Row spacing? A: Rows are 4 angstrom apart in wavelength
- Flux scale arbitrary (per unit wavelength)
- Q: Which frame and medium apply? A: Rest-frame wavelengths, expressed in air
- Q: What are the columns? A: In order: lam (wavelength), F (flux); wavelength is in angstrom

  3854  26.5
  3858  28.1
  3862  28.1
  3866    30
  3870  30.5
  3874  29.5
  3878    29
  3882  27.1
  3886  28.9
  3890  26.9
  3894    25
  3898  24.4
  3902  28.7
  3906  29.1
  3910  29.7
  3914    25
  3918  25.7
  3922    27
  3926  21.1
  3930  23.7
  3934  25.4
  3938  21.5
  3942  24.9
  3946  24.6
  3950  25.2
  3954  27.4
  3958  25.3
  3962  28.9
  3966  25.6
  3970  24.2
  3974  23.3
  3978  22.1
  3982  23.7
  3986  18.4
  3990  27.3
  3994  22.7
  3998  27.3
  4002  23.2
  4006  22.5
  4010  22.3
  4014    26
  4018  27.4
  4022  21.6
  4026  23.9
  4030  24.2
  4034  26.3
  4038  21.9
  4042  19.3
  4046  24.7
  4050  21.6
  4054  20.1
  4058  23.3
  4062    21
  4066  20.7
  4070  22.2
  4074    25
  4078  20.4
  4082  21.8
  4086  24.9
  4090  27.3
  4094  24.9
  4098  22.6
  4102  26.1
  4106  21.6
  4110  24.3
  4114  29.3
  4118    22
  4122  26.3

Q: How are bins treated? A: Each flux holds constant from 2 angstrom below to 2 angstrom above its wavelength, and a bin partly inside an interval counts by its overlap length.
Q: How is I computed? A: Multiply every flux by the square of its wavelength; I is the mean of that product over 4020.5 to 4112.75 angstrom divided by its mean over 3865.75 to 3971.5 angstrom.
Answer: 0.94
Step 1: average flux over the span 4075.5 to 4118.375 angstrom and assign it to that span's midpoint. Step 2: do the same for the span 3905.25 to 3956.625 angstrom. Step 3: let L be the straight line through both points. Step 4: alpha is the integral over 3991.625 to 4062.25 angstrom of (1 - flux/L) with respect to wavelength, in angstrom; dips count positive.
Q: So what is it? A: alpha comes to 3.73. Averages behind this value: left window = 25.3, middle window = 23.4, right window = 24.2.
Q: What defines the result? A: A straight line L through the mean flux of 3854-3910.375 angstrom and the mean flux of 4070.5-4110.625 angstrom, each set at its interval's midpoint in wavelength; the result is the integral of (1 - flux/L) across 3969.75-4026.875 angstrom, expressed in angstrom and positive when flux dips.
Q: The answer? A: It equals 4.4 angstrom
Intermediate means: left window 28.1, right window 23.8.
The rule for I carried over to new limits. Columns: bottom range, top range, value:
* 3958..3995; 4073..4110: 1.05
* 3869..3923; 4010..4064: 0.90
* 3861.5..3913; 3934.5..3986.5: 0.90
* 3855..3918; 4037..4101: 0.89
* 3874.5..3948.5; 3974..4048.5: 0.95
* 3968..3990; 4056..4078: 1.02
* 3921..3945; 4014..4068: 1.01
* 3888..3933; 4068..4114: 1.01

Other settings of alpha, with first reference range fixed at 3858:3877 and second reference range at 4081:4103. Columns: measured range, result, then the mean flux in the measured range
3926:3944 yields 2.8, 23.6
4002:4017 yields 1.5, 23.8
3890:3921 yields 1.9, 26.8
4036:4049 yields 1.9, 21.9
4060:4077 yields 2.0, 22.1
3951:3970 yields 0.7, 26.4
